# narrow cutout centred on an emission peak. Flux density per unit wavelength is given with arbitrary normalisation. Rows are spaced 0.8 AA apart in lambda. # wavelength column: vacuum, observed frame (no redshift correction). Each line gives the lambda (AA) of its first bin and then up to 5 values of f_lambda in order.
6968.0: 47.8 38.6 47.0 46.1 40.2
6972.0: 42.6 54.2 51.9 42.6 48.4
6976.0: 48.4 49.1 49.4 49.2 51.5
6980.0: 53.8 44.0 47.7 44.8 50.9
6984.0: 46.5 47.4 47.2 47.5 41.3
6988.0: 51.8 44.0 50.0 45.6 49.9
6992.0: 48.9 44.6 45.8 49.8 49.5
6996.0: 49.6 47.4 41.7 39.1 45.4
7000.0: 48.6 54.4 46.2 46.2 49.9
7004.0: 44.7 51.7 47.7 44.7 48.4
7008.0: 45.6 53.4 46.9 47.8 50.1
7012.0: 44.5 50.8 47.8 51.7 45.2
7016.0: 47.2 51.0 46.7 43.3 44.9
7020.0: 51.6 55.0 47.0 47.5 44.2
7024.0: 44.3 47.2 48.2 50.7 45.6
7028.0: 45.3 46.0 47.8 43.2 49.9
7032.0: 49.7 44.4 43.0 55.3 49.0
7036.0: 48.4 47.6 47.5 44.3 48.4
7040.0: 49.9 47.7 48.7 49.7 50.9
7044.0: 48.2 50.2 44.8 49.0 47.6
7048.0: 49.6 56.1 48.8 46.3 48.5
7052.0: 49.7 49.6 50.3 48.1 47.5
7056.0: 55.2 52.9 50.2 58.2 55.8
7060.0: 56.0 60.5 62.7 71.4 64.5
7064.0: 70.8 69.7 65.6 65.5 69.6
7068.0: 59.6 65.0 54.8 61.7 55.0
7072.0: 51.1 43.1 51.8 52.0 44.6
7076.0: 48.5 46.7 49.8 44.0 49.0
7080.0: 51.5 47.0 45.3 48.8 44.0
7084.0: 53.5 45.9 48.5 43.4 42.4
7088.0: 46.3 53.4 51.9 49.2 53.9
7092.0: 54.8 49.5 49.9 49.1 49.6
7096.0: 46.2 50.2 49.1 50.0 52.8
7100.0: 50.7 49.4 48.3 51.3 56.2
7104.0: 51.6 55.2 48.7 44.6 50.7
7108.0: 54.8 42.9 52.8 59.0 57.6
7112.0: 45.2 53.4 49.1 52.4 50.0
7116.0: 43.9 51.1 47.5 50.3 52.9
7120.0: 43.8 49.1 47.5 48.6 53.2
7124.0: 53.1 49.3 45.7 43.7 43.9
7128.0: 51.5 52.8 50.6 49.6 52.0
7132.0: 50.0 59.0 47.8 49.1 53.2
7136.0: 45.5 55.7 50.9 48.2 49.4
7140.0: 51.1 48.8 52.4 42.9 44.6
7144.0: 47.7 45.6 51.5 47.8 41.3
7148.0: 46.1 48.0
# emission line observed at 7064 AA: [O II] 3727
